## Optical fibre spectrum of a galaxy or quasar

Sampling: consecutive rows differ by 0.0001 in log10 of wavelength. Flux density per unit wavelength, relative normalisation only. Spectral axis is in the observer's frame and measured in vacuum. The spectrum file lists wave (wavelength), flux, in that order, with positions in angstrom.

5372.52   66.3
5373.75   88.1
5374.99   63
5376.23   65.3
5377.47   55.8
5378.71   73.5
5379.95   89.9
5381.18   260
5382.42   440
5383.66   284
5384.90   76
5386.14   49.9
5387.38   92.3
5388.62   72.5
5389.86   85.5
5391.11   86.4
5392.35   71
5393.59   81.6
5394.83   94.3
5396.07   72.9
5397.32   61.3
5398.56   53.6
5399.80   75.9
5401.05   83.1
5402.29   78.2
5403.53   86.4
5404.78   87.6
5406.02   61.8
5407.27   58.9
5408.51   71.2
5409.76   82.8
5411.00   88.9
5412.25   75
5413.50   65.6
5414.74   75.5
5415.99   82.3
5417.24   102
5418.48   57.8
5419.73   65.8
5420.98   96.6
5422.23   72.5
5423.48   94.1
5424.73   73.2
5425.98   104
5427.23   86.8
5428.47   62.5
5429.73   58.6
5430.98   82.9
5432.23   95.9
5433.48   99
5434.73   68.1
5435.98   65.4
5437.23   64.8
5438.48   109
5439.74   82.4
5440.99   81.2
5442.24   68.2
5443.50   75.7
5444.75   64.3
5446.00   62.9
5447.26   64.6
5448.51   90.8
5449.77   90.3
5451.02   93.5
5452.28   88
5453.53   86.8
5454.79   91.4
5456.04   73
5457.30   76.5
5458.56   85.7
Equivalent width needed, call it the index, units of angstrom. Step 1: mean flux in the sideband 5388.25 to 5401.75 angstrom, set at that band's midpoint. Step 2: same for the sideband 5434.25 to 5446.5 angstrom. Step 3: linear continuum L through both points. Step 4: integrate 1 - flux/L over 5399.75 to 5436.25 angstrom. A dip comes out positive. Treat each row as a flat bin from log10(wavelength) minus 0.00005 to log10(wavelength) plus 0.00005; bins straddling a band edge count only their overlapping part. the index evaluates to -1.69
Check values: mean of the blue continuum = 76.2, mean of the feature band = 78.8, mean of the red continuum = 74.4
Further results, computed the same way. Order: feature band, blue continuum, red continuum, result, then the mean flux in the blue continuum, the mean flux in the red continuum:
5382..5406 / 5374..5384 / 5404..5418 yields 4.3 angstrom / 160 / 77.3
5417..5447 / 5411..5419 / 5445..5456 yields 0.5 angstrom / 77.6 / 82.4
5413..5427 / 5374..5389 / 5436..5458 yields 2.9 angstrom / 135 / 79.8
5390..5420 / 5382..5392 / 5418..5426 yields 8.6 angstrom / 140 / 79.1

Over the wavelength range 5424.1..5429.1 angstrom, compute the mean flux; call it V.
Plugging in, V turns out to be 81.7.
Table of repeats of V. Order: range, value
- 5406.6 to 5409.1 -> 64.9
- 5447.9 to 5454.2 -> 89.8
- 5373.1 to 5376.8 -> 72.2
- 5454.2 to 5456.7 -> 82.1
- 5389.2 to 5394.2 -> 81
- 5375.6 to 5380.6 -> 72.6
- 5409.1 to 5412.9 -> 81.9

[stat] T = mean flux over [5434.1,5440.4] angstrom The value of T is 78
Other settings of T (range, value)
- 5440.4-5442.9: 74.5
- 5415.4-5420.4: 77.1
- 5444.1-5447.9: 64.2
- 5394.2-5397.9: 76.3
